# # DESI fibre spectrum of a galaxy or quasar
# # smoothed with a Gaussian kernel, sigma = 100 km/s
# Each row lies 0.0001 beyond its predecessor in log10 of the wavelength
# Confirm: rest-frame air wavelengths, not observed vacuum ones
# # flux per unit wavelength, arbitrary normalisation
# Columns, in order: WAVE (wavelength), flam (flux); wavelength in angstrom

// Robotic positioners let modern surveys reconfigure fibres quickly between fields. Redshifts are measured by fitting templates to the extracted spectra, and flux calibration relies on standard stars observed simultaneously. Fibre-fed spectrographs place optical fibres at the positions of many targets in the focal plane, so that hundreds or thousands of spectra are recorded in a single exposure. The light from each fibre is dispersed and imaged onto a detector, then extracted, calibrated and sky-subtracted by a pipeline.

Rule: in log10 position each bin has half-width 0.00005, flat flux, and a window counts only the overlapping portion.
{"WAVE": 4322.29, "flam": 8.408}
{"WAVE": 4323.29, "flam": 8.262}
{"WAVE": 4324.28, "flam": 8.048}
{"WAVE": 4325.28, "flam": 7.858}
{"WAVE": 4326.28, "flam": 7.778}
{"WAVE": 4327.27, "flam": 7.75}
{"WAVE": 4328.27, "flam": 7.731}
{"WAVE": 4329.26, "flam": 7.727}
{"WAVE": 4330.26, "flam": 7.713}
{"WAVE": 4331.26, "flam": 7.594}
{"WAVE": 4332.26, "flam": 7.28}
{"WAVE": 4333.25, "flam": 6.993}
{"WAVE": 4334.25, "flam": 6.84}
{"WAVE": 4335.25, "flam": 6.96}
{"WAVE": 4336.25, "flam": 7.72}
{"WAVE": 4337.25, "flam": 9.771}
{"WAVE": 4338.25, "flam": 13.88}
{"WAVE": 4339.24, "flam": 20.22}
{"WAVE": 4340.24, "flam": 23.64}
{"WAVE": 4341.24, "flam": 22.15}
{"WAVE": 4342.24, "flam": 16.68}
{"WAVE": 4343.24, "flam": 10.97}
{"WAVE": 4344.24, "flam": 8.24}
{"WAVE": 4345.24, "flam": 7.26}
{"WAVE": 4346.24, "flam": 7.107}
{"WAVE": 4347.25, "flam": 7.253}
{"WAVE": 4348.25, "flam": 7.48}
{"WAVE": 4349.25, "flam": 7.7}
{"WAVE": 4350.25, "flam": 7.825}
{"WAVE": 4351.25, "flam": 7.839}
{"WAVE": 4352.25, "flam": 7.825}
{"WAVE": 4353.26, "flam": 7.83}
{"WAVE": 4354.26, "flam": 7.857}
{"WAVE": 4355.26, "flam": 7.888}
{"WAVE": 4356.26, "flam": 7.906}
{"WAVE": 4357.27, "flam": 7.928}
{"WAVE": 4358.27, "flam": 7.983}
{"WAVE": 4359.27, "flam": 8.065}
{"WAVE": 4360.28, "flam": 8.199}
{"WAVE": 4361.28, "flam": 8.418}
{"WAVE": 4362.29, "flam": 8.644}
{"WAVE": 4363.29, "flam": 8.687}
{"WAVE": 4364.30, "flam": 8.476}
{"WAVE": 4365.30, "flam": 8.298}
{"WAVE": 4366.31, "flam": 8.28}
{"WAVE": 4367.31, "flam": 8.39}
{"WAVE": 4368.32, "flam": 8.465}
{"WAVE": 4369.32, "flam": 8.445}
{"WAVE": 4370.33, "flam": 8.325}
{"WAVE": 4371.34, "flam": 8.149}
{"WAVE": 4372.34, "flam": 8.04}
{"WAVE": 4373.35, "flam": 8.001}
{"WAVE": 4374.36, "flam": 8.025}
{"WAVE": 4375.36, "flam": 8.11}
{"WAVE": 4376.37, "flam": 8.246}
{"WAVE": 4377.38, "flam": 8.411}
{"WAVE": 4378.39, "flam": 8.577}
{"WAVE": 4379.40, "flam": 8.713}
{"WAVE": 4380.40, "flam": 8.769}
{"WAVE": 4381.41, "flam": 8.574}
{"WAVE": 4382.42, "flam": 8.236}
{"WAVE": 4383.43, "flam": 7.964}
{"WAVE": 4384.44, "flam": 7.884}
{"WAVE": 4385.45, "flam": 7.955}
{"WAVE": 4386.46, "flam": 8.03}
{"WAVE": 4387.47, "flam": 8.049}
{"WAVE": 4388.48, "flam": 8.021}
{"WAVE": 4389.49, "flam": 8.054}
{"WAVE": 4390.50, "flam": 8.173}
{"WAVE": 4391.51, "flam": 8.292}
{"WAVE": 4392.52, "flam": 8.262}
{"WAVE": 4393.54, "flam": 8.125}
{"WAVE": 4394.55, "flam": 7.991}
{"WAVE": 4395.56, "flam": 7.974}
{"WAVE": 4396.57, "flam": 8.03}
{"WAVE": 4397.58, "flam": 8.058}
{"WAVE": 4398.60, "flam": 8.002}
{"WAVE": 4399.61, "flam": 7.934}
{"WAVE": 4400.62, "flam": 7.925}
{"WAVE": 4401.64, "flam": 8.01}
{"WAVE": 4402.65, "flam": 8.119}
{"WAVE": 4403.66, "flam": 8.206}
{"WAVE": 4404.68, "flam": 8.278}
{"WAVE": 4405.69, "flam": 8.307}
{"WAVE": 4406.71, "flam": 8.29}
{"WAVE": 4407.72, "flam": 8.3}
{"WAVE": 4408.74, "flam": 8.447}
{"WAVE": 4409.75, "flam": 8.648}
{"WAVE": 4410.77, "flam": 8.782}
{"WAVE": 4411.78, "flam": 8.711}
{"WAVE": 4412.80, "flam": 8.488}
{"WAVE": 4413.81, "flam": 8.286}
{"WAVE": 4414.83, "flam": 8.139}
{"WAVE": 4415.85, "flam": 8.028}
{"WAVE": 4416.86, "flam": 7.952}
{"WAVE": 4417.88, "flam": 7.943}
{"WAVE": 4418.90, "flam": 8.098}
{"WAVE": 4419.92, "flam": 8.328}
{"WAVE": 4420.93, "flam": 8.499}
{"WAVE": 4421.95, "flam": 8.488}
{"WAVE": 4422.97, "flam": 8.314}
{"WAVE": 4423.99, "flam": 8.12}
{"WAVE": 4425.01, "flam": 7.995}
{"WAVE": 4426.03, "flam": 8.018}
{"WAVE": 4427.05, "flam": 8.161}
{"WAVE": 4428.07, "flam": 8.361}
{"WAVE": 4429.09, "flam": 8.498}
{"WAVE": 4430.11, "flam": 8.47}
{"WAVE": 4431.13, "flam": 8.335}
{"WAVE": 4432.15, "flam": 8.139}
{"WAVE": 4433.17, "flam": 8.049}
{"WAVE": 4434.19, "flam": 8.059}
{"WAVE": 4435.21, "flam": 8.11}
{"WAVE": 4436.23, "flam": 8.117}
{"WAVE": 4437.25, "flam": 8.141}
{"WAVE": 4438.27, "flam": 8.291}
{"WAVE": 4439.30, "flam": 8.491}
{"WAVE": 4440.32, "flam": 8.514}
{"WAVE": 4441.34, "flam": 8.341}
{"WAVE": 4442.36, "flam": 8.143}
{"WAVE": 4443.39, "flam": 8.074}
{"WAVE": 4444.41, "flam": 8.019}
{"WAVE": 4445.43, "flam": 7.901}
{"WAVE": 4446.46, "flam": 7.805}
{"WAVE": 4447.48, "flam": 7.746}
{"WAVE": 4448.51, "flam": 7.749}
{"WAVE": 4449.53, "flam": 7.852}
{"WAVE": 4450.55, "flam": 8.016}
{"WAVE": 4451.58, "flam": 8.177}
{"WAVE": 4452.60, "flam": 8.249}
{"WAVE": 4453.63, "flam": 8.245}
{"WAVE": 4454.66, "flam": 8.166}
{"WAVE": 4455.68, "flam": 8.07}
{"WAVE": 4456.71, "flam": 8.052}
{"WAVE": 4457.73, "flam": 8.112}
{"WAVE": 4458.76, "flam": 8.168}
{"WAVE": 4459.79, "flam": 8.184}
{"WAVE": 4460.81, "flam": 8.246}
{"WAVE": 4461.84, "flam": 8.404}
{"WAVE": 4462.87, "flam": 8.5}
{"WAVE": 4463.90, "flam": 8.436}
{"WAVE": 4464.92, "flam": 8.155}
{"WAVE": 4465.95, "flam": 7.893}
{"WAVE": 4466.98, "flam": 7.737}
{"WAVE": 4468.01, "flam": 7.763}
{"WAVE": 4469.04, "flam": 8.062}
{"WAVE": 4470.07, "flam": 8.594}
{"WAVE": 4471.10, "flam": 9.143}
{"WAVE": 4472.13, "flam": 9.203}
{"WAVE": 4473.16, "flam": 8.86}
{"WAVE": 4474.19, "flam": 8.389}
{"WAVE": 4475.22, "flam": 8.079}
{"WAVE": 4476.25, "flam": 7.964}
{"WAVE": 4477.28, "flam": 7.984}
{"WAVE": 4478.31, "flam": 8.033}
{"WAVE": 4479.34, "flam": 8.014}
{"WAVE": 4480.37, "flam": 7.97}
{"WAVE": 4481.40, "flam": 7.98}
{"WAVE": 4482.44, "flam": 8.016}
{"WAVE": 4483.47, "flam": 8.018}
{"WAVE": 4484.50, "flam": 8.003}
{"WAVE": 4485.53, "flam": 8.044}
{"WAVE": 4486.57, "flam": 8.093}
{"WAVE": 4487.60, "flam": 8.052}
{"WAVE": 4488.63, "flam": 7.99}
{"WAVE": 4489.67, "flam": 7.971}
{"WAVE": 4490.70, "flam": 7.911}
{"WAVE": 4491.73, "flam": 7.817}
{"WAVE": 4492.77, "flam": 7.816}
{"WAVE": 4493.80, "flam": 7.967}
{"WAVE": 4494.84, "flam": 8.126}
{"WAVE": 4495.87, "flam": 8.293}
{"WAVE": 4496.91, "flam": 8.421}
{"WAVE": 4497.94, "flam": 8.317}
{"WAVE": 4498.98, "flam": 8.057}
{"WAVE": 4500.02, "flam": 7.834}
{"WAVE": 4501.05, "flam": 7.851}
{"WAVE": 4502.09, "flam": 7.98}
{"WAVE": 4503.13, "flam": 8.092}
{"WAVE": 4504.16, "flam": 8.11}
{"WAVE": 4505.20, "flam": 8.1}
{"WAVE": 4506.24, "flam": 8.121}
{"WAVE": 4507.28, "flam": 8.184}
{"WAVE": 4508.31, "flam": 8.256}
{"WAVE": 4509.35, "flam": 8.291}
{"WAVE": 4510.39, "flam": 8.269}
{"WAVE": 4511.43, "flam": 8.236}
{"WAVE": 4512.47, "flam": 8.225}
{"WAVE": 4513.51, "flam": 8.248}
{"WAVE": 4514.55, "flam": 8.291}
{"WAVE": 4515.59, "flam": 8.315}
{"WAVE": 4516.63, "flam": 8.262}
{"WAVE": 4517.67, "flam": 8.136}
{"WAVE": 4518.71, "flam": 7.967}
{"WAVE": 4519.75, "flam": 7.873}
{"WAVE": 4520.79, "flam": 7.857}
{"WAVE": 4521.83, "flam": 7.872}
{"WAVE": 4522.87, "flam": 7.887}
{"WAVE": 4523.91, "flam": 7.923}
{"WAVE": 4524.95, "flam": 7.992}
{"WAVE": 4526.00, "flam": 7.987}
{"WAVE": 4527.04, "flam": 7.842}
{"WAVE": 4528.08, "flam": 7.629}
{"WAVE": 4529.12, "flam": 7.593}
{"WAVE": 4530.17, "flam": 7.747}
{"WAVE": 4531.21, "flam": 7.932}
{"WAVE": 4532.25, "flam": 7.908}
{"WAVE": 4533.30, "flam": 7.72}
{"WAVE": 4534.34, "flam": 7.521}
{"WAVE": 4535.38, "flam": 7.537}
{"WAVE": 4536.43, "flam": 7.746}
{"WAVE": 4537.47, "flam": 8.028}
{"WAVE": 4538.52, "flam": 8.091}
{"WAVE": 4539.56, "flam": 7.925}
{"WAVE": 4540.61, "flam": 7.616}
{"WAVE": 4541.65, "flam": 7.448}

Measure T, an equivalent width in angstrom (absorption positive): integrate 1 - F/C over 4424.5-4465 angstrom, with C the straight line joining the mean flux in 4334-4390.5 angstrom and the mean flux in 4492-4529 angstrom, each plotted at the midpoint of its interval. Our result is 1.8 angstrom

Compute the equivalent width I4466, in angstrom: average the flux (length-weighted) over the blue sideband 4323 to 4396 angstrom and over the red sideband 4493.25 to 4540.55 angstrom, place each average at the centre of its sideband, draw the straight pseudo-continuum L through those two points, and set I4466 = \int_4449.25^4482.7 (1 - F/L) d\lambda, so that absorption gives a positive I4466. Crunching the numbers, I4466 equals 0.3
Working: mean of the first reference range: 8.83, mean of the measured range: 8.21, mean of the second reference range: 8.01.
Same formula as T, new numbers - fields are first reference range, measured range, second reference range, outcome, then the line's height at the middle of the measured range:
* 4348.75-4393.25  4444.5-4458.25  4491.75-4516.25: 0.24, 8.15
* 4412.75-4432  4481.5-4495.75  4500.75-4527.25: 0.23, 8.13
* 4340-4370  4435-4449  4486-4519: 0.78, 8.58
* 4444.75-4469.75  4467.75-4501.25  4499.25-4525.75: -0.28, 8.08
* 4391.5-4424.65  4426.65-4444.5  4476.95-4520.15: -0.14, 8.18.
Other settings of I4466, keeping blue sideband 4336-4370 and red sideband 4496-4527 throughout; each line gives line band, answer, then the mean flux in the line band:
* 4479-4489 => 0.4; 8.02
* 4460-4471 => 0.5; 8.22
